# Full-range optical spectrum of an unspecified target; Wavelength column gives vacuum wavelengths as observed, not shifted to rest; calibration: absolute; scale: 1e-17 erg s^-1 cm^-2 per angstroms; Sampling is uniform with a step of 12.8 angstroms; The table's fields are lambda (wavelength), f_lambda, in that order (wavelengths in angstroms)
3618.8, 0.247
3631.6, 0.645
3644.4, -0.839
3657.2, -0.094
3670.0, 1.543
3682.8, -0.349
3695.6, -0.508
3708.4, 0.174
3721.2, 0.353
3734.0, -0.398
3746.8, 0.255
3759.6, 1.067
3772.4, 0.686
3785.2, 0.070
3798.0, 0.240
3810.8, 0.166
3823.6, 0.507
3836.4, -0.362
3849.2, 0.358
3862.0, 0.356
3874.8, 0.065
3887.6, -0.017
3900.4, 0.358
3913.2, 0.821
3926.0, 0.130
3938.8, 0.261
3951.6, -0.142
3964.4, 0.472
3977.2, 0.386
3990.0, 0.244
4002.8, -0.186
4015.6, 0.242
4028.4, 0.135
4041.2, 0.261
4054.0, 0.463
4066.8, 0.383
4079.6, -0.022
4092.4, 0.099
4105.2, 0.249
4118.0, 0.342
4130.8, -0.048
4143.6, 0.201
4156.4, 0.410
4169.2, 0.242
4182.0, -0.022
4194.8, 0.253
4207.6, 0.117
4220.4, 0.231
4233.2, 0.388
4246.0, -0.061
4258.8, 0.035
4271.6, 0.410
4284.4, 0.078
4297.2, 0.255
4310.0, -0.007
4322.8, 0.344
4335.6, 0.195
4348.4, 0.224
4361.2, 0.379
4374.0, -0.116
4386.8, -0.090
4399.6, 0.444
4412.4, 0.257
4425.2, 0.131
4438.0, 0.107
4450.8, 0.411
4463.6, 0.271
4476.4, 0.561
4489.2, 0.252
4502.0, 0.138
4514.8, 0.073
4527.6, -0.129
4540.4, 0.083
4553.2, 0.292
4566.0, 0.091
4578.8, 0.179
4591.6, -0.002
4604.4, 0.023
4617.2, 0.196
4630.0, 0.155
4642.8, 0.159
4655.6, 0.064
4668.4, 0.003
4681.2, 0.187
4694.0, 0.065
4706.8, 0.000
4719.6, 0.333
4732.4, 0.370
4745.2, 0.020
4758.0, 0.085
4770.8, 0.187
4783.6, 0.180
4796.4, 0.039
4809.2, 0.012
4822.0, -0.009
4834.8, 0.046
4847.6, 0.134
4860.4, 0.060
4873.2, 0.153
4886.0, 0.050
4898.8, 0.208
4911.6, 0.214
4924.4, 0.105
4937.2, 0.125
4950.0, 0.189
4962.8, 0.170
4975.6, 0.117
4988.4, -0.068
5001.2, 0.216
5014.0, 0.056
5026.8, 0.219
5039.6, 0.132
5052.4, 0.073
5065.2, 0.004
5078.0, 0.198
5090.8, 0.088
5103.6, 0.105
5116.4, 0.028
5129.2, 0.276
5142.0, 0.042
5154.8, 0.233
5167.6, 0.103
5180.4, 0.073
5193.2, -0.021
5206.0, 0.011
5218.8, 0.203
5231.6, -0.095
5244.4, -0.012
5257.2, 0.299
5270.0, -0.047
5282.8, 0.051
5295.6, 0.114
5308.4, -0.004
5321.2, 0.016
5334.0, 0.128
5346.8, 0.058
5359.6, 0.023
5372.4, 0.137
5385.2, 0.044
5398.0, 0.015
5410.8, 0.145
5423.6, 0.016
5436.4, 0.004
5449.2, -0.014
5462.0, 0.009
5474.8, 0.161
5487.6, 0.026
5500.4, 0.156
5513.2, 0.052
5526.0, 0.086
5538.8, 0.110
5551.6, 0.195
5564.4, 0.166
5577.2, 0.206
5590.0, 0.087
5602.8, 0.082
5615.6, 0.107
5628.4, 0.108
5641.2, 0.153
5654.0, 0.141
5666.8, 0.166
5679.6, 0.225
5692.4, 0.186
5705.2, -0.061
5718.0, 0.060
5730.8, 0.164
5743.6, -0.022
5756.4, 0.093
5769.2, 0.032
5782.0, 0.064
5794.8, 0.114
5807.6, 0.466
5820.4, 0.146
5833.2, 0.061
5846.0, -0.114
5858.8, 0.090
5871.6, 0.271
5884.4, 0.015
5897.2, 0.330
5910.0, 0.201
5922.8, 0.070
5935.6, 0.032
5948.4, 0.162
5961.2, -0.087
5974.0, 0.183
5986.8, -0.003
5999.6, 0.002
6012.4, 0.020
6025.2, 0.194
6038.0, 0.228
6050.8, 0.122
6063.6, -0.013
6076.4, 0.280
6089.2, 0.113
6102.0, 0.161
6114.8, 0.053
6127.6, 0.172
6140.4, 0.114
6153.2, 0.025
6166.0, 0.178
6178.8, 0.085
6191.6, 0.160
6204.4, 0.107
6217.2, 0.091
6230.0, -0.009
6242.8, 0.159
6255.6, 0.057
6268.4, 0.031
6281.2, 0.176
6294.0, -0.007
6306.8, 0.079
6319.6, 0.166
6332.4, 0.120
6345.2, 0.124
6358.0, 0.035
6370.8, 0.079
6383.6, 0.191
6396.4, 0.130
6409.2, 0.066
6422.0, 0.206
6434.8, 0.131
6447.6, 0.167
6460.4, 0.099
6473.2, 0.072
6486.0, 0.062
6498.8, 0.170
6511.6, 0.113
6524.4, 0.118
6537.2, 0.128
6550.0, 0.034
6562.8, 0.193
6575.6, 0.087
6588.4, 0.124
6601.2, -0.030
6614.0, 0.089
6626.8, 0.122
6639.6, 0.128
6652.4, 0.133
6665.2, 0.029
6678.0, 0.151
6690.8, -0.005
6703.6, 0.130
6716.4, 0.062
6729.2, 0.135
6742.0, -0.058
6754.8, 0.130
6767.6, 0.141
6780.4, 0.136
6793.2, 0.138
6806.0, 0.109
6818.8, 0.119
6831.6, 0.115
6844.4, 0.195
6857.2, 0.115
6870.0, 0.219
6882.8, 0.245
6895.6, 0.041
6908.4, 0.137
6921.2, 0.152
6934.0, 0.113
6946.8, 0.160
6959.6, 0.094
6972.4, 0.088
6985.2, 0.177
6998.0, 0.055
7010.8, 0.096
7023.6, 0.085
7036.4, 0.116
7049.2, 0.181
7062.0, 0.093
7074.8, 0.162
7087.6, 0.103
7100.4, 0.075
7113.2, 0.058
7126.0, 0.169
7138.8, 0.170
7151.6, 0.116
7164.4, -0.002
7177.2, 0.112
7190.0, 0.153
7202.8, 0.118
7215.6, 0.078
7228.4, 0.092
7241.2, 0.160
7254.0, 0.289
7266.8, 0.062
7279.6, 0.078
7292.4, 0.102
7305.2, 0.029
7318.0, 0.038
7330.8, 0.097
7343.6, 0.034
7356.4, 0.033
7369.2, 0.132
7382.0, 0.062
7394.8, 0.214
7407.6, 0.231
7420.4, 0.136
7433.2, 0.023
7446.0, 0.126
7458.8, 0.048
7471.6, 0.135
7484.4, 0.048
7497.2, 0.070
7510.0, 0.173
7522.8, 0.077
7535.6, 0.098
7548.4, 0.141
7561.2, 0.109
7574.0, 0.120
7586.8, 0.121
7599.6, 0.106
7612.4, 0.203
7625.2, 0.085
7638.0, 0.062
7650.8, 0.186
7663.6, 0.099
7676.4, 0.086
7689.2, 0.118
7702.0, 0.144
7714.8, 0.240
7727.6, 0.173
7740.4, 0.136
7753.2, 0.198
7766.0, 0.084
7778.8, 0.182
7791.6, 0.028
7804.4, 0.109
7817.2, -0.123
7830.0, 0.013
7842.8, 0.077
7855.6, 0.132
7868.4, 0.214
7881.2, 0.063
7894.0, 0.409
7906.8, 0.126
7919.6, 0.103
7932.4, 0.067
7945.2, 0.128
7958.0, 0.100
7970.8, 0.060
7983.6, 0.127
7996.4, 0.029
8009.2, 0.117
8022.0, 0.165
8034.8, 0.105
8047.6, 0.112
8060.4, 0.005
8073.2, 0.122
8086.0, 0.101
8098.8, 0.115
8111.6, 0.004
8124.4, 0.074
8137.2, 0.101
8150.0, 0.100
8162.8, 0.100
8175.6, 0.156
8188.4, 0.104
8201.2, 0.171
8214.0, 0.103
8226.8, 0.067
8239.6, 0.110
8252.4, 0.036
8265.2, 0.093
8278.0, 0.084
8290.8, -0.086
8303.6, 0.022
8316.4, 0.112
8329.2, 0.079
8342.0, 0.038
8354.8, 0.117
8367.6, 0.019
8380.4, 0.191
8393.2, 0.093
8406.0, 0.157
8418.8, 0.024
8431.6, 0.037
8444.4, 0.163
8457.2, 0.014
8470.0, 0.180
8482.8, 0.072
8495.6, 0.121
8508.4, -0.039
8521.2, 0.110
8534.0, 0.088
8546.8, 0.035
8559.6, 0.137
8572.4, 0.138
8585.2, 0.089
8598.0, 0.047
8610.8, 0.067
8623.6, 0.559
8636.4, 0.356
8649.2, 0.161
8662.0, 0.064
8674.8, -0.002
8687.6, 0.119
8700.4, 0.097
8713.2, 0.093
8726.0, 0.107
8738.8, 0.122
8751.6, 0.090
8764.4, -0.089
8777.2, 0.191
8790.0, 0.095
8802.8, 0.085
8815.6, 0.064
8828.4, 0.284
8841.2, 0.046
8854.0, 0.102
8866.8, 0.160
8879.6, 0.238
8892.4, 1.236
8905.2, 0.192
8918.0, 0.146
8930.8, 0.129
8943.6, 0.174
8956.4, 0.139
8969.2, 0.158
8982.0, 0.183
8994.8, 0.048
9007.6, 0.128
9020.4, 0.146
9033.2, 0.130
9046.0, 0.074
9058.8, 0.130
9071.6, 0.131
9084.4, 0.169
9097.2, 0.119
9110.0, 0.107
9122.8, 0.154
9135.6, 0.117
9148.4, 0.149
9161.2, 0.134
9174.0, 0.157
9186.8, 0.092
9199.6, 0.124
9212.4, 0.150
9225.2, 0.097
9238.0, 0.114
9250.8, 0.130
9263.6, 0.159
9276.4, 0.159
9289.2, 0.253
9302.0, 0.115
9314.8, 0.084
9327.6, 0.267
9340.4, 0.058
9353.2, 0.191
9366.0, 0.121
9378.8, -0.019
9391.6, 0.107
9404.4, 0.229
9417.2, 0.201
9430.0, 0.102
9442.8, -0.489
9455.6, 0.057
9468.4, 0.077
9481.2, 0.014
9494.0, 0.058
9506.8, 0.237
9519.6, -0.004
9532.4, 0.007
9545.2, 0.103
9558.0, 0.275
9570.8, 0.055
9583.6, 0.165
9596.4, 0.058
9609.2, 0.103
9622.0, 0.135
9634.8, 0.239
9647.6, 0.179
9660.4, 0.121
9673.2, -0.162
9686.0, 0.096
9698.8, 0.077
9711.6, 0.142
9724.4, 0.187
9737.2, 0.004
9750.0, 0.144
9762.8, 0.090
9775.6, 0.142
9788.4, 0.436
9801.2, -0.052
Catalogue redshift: 1.314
